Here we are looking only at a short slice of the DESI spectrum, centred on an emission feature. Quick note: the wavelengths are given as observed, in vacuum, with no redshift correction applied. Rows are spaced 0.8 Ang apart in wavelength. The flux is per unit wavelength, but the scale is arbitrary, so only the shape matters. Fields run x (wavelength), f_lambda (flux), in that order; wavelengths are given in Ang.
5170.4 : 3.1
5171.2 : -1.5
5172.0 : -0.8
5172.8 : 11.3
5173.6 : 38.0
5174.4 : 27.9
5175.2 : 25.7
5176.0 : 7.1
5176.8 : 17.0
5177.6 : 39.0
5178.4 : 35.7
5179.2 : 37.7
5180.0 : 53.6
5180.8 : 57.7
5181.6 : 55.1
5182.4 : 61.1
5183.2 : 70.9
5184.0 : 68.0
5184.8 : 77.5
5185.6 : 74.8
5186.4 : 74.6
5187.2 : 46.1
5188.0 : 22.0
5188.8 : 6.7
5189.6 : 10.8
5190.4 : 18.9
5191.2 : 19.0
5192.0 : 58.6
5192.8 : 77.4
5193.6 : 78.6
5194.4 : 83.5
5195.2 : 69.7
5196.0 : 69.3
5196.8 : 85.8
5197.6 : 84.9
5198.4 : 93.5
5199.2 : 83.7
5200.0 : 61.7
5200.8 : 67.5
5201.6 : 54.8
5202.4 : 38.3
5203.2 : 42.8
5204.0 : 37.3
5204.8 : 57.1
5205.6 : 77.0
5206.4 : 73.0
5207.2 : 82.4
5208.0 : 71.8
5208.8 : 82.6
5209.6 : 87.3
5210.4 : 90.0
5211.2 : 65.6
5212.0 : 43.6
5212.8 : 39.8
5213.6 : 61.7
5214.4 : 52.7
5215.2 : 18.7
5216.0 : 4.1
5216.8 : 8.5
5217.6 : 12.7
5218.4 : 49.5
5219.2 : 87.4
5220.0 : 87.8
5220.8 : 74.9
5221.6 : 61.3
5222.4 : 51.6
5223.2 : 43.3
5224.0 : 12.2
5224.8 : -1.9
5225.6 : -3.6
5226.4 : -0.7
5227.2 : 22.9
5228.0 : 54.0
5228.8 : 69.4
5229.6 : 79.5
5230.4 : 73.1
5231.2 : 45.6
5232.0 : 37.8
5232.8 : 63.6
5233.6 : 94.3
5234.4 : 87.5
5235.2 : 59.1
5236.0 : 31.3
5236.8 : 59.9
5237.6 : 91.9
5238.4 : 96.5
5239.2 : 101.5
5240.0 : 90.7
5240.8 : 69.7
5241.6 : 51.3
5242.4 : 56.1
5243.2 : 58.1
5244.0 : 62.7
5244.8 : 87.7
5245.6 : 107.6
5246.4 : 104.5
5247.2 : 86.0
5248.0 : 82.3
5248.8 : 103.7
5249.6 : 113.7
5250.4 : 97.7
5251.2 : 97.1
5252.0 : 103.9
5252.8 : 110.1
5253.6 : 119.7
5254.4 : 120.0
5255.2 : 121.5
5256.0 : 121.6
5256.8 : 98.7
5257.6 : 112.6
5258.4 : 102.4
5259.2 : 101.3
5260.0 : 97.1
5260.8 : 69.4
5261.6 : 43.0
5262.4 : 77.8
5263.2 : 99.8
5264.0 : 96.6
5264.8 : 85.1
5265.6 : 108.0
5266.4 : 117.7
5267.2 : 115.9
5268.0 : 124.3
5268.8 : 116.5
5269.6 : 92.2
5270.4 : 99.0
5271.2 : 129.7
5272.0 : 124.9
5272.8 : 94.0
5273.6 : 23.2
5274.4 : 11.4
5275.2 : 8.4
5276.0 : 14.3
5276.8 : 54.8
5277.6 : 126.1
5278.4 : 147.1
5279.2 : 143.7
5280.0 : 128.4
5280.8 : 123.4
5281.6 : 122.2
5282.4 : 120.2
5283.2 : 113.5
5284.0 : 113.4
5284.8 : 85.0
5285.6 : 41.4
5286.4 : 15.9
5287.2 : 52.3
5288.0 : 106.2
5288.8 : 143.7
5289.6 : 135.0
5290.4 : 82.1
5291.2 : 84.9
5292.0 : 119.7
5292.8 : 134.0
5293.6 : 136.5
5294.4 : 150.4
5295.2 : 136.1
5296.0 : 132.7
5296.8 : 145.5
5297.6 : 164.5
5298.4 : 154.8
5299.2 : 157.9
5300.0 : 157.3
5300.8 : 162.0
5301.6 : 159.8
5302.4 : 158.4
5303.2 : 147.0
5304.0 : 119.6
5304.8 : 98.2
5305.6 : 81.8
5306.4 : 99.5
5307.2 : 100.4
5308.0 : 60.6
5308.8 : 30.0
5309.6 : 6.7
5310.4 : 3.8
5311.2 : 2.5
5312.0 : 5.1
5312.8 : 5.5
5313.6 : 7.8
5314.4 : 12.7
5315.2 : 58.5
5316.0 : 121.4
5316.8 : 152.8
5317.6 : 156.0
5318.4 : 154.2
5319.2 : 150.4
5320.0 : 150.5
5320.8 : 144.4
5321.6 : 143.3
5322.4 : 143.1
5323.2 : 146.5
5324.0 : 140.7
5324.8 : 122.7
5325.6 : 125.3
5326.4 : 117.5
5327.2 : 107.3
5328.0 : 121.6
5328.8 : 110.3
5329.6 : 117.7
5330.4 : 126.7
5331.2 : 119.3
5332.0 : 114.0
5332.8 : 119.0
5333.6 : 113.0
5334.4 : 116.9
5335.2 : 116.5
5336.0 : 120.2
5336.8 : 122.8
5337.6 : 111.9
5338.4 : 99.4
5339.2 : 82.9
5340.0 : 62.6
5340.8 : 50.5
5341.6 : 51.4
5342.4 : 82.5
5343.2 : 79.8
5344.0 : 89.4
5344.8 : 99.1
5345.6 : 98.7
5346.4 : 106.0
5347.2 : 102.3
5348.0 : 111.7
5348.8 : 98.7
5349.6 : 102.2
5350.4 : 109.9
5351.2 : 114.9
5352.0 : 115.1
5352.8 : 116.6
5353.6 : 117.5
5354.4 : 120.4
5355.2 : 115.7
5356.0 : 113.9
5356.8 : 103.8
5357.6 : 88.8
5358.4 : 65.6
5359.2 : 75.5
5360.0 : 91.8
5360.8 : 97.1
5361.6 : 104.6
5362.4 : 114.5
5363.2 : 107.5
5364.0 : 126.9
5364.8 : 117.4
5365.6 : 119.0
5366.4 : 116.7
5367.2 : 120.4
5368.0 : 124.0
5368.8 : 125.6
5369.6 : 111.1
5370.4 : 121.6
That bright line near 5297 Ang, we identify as Lyman alpha 1216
